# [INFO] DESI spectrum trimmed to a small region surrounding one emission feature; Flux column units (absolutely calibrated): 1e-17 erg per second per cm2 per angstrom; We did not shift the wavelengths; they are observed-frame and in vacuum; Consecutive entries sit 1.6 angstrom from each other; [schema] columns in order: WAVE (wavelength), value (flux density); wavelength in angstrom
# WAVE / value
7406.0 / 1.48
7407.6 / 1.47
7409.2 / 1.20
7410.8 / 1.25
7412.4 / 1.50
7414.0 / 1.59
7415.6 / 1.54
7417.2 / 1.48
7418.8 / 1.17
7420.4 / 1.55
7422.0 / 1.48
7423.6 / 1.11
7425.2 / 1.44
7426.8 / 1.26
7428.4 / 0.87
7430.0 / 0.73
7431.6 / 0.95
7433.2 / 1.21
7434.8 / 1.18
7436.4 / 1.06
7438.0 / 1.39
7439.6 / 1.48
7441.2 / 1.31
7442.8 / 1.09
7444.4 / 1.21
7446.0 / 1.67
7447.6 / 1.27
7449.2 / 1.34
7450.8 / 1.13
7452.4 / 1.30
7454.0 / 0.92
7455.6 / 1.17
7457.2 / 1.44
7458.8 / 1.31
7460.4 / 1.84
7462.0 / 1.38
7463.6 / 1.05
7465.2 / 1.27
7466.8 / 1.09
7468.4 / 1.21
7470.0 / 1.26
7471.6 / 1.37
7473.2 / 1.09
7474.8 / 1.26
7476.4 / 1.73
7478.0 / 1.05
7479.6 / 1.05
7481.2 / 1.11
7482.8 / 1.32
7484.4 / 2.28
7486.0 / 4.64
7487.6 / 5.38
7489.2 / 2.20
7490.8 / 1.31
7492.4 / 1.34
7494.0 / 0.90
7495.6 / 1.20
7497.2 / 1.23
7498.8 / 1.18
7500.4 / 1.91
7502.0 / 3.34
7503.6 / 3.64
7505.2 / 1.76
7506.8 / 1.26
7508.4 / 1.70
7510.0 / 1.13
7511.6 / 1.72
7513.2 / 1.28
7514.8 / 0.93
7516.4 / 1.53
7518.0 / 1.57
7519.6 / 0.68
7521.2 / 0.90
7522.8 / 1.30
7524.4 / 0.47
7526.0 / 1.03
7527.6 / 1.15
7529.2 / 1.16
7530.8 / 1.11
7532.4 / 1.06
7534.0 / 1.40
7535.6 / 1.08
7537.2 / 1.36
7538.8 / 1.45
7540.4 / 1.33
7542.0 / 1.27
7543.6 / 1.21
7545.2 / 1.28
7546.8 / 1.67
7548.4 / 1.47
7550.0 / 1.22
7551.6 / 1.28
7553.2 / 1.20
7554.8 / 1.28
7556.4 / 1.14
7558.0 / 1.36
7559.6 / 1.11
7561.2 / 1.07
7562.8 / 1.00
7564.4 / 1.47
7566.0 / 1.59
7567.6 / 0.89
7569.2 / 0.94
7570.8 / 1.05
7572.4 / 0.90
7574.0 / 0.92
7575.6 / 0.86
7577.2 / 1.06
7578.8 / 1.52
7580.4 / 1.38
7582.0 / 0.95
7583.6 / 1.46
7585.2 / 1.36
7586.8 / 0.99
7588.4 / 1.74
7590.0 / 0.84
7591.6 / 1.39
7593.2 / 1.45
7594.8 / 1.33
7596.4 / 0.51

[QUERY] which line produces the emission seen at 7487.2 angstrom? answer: [S II] 6716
